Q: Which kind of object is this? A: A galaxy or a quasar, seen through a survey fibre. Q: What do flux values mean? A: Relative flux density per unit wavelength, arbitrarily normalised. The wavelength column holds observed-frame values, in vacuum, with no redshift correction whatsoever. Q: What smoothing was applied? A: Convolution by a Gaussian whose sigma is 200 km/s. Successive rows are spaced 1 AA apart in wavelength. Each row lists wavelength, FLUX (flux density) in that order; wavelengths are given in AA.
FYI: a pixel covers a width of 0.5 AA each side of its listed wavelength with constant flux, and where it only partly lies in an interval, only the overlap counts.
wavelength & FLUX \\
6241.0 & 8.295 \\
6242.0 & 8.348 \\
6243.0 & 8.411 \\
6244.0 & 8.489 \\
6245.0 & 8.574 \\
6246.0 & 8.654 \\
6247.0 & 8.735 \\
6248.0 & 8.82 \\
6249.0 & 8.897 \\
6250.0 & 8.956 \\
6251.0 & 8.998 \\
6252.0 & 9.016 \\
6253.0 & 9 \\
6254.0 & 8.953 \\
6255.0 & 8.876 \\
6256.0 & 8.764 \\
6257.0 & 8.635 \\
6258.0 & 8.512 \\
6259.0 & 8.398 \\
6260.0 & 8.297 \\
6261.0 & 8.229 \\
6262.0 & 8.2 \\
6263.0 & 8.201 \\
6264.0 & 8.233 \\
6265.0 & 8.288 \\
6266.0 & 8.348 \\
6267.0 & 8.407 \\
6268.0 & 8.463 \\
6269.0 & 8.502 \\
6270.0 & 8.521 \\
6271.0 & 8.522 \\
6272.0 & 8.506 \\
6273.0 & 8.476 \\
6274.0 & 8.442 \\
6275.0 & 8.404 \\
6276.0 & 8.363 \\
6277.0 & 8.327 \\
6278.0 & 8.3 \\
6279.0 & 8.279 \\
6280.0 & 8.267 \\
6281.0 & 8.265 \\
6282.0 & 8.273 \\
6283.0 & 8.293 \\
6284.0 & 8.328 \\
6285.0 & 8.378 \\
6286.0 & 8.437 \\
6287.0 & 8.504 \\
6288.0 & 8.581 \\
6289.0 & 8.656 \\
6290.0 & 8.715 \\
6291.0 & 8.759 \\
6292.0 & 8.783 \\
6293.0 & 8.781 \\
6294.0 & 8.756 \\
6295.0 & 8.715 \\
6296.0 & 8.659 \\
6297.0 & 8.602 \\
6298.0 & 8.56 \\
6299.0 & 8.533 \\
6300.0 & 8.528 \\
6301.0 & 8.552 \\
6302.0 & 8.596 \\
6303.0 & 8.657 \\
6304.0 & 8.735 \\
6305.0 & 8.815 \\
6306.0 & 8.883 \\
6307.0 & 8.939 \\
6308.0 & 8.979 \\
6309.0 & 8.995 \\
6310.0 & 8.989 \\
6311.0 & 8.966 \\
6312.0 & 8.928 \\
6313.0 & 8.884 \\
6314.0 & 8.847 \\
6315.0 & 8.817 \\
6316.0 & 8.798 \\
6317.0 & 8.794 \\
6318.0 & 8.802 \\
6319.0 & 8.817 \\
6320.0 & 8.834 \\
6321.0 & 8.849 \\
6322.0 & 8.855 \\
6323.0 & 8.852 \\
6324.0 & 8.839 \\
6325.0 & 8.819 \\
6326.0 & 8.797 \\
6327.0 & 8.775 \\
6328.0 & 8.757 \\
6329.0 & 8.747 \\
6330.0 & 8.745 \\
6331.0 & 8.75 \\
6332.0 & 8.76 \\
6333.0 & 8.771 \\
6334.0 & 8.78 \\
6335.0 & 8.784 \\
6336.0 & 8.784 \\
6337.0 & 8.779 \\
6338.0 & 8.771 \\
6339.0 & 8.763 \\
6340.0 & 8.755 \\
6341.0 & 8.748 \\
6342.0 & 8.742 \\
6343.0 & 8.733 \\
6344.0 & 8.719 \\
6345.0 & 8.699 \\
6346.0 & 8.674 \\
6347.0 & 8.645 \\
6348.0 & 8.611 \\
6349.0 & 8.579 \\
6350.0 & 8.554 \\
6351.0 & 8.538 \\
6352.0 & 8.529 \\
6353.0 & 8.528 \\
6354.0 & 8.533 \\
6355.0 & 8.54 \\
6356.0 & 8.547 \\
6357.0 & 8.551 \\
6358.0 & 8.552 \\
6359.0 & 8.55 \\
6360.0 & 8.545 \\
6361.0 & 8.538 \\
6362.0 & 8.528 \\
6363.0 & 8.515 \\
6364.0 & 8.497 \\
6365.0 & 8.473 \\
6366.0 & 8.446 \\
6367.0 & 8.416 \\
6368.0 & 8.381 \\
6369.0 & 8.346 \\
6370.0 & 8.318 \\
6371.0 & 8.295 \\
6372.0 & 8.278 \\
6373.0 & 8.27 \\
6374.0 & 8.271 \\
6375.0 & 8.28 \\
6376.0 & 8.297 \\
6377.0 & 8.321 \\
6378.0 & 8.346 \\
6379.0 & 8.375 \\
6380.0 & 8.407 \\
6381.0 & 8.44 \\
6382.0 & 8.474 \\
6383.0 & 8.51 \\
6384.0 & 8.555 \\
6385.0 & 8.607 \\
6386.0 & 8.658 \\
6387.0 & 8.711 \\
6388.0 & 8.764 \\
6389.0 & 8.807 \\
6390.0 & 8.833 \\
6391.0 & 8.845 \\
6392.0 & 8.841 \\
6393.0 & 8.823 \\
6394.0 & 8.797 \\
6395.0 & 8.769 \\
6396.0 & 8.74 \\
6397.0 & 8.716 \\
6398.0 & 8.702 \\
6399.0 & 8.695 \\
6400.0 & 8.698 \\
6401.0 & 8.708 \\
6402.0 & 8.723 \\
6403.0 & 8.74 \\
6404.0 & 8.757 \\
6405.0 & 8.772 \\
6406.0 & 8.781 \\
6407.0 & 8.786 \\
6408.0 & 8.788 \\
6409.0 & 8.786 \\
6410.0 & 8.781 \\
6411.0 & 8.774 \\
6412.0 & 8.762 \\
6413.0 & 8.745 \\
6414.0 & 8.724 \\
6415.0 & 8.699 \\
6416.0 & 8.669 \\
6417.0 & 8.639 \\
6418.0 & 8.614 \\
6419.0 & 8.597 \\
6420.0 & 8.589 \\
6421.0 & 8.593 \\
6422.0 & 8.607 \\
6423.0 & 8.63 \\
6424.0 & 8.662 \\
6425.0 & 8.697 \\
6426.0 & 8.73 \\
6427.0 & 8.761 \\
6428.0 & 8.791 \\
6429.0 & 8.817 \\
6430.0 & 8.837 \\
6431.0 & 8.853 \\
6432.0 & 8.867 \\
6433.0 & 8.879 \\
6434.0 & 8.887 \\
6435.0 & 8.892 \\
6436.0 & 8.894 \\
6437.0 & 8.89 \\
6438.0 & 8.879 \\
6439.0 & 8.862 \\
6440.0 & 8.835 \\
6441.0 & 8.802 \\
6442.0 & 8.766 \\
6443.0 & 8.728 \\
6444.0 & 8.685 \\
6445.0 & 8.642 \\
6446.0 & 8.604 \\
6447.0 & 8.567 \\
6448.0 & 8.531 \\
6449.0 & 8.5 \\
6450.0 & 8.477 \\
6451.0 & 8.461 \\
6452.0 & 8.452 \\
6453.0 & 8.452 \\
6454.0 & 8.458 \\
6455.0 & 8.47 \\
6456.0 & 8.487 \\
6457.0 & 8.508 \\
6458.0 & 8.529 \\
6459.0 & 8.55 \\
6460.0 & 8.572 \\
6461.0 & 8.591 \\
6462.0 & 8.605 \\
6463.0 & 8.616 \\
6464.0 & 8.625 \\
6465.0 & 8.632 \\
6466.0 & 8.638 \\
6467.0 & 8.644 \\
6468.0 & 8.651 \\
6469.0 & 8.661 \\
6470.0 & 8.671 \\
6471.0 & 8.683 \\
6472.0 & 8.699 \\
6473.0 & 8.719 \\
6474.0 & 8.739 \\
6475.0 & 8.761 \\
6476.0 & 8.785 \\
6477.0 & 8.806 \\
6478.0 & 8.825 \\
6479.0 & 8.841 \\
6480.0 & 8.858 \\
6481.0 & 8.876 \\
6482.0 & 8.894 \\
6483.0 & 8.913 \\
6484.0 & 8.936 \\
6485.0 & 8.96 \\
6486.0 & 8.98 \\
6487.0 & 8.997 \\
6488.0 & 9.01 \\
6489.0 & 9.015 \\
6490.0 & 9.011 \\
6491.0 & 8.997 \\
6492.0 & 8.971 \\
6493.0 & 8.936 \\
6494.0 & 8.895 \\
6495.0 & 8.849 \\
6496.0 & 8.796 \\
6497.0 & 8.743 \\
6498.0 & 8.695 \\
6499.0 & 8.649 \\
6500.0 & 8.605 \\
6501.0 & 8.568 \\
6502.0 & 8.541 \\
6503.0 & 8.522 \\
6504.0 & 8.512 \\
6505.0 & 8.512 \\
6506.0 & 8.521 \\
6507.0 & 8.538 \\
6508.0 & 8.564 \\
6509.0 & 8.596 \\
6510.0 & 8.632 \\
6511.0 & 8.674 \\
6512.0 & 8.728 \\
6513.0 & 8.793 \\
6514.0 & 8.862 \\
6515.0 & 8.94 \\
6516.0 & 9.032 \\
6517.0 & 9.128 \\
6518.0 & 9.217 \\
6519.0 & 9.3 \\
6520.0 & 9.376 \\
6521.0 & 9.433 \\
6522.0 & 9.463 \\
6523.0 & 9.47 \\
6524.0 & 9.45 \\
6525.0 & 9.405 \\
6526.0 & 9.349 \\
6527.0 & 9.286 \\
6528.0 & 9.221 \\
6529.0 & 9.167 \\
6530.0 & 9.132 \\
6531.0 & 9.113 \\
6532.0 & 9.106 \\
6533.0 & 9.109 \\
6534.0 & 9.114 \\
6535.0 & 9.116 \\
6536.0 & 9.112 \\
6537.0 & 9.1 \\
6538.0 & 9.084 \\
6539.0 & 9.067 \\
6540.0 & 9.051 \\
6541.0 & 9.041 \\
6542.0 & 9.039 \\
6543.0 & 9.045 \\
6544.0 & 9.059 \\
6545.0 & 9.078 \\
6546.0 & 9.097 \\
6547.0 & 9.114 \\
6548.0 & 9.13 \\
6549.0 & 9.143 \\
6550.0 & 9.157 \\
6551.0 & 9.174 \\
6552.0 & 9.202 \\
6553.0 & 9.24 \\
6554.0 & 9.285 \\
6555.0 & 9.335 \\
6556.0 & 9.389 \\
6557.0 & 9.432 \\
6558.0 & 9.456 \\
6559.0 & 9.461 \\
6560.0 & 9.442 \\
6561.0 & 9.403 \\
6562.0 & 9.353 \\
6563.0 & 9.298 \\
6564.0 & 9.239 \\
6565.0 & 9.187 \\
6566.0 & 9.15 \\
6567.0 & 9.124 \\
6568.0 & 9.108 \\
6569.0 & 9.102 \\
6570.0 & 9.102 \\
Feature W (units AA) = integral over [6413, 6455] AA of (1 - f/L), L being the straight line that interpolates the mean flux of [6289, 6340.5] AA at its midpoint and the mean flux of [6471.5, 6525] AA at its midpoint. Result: 0.7 AA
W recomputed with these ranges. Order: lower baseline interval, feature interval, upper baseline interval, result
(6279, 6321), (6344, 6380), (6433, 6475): 0.82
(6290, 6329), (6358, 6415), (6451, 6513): 1.00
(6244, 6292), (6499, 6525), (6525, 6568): 0.65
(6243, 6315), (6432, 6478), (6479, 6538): 1.07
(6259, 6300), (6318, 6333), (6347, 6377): -0.61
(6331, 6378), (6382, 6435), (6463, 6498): -0.39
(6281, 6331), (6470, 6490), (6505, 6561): 0.37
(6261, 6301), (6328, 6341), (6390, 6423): -0.29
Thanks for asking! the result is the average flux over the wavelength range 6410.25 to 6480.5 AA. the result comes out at 8.69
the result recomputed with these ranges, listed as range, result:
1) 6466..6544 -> 8.92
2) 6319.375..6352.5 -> 8.74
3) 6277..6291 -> 8.42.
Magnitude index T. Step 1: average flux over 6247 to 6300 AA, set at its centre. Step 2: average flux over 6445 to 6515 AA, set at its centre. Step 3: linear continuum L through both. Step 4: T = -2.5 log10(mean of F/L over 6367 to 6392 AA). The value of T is 0.02 mag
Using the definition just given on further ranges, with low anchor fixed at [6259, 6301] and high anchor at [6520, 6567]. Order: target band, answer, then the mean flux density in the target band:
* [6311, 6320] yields -0.04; 8.84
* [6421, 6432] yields 0.02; 8.74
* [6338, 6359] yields 0.00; 8.63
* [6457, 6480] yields 0.04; 8.68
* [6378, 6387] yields 0.03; 8.51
